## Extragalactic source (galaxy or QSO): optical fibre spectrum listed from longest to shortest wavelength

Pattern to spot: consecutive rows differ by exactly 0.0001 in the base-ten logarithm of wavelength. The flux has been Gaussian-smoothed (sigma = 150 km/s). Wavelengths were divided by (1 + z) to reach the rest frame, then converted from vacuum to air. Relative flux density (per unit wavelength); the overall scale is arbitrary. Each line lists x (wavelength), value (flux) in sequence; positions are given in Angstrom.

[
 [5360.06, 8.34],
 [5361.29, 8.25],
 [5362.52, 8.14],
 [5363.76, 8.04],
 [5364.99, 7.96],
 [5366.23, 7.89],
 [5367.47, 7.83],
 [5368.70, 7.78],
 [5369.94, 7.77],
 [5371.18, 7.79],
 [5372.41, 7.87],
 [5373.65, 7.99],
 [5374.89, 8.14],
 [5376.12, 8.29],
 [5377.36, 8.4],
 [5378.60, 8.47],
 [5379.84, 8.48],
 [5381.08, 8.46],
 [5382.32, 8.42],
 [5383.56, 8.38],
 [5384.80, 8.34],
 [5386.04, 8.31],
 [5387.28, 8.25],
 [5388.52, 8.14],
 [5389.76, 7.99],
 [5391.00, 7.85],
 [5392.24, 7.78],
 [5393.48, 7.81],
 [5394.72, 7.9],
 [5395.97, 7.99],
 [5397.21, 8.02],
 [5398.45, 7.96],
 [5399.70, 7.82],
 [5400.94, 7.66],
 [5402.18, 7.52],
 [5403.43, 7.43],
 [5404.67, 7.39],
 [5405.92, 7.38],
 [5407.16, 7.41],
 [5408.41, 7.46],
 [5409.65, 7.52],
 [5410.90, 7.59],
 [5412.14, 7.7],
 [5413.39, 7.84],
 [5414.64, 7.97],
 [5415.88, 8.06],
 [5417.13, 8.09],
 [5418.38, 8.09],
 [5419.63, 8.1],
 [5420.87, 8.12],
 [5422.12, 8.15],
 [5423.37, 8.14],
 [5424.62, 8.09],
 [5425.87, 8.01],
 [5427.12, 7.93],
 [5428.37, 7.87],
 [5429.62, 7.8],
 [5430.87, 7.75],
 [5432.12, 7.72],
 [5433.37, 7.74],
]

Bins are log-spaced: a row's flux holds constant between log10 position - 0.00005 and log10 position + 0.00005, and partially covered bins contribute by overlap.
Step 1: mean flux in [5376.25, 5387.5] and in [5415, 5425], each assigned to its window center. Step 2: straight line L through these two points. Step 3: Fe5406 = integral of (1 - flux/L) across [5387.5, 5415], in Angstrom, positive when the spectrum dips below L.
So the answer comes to 1.68 Angstrom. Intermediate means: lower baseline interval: 8.39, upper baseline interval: 8.1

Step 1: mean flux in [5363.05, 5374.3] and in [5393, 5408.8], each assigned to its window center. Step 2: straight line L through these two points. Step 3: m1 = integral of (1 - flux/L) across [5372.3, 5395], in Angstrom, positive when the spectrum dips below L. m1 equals -1.17 Angstrom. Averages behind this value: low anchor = 7.88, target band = 8.18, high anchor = 7.67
